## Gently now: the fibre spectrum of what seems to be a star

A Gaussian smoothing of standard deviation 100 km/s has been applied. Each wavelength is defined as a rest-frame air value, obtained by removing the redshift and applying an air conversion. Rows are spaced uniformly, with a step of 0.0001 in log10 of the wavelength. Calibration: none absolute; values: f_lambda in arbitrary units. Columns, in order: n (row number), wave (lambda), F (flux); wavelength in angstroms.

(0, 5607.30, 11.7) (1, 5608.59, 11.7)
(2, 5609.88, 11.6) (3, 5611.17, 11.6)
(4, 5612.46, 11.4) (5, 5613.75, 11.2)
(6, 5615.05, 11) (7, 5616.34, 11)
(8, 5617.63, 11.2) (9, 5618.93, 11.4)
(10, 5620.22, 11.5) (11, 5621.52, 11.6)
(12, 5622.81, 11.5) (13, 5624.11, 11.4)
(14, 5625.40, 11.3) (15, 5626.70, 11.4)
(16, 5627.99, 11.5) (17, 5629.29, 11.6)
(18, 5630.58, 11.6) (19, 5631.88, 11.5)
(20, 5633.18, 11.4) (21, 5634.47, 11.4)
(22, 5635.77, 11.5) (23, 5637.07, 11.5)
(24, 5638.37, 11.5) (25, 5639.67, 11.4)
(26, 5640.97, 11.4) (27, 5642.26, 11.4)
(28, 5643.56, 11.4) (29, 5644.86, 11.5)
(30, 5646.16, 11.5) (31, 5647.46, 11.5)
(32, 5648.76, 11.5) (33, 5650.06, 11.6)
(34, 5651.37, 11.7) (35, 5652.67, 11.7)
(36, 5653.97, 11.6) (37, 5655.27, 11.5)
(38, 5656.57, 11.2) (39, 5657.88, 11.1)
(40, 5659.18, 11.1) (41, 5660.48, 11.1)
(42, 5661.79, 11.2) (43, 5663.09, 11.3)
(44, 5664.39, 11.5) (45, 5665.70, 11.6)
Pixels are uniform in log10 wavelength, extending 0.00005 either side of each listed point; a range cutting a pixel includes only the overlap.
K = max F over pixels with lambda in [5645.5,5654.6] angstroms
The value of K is 11.7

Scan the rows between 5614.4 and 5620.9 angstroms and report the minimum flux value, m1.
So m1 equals 11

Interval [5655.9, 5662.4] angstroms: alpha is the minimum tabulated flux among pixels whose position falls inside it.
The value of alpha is 11.1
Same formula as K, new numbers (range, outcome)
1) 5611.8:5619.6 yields 11.4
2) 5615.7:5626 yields 11.6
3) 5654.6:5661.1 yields 11.5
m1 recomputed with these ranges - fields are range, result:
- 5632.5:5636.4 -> 11.4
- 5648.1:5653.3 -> 11.5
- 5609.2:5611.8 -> 11.6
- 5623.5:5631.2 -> 11.3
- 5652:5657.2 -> 11.2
